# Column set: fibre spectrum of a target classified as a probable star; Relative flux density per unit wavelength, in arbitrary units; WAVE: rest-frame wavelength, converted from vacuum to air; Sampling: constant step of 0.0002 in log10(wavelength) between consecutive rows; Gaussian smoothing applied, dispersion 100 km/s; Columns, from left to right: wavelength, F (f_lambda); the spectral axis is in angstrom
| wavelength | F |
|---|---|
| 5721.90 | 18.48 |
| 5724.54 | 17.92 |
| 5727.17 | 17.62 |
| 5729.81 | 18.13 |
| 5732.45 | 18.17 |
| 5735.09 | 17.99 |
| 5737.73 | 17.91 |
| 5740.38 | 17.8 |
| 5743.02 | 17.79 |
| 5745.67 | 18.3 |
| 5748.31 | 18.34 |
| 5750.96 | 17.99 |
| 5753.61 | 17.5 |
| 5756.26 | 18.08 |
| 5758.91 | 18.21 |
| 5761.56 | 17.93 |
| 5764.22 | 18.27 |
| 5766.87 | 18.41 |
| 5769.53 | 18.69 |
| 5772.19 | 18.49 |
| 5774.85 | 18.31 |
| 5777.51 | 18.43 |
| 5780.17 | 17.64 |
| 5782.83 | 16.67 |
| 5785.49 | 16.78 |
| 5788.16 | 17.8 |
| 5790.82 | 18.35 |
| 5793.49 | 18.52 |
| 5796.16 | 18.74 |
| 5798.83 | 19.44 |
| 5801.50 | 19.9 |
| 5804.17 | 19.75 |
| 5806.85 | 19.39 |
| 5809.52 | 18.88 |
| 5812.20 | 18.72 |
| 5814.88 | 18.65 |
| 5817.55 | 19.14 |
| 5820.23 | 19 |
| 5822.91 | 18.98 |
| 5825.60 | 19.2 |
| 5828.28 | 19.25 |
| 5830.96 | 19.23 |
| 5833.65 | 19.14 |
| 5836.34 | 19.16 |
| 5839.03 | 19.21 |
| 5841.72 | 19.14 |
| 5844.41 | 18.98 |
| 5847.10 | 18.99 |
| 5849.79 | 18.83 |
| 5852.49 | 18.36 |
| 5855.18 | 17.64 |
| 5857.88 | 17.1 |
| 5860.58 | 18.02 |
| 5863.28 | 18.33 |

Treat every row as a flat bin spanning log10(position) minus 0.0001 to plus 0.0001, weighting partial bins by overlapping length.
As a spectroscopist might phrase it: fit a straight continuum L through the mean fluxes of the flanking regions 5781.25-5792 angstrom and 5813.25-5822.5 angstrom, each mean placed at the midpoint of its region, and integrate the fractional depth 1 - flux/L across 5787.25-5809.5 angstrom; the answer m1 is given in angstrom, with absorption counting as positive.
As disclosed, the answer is -1.3 angstrom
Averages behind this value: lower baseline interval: 17.4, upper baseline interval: 18.9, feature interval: 19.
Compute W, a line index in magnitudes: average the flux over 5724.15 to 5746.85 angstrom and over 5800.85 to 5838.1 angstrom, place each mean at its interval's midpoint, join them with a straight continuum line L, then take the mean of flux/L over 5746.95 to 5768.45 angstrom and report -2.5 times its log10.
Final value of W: 0.01 mag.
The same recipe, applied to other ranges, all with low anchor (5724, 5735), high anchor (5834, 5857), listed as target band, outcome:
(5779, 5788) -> 0.07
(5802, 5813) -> -0.04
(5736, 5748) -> 0.00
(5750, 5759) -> 0.01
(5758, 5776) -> -0.01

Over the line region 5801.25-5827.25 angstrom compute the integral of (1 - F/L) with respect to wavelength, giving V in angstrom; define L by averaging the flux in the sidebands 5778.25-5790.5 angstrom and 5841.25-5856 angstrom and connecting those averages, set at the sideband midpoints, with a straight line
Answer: -1.7 angstrom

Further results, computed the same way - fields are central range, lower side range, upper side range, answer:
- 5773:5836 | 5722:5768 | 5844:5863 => -1.91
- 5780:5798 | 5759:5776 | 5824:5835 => 0.76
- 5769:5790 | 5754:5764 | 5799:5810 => 0.98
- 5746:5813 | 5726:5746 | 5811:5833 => 0.46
